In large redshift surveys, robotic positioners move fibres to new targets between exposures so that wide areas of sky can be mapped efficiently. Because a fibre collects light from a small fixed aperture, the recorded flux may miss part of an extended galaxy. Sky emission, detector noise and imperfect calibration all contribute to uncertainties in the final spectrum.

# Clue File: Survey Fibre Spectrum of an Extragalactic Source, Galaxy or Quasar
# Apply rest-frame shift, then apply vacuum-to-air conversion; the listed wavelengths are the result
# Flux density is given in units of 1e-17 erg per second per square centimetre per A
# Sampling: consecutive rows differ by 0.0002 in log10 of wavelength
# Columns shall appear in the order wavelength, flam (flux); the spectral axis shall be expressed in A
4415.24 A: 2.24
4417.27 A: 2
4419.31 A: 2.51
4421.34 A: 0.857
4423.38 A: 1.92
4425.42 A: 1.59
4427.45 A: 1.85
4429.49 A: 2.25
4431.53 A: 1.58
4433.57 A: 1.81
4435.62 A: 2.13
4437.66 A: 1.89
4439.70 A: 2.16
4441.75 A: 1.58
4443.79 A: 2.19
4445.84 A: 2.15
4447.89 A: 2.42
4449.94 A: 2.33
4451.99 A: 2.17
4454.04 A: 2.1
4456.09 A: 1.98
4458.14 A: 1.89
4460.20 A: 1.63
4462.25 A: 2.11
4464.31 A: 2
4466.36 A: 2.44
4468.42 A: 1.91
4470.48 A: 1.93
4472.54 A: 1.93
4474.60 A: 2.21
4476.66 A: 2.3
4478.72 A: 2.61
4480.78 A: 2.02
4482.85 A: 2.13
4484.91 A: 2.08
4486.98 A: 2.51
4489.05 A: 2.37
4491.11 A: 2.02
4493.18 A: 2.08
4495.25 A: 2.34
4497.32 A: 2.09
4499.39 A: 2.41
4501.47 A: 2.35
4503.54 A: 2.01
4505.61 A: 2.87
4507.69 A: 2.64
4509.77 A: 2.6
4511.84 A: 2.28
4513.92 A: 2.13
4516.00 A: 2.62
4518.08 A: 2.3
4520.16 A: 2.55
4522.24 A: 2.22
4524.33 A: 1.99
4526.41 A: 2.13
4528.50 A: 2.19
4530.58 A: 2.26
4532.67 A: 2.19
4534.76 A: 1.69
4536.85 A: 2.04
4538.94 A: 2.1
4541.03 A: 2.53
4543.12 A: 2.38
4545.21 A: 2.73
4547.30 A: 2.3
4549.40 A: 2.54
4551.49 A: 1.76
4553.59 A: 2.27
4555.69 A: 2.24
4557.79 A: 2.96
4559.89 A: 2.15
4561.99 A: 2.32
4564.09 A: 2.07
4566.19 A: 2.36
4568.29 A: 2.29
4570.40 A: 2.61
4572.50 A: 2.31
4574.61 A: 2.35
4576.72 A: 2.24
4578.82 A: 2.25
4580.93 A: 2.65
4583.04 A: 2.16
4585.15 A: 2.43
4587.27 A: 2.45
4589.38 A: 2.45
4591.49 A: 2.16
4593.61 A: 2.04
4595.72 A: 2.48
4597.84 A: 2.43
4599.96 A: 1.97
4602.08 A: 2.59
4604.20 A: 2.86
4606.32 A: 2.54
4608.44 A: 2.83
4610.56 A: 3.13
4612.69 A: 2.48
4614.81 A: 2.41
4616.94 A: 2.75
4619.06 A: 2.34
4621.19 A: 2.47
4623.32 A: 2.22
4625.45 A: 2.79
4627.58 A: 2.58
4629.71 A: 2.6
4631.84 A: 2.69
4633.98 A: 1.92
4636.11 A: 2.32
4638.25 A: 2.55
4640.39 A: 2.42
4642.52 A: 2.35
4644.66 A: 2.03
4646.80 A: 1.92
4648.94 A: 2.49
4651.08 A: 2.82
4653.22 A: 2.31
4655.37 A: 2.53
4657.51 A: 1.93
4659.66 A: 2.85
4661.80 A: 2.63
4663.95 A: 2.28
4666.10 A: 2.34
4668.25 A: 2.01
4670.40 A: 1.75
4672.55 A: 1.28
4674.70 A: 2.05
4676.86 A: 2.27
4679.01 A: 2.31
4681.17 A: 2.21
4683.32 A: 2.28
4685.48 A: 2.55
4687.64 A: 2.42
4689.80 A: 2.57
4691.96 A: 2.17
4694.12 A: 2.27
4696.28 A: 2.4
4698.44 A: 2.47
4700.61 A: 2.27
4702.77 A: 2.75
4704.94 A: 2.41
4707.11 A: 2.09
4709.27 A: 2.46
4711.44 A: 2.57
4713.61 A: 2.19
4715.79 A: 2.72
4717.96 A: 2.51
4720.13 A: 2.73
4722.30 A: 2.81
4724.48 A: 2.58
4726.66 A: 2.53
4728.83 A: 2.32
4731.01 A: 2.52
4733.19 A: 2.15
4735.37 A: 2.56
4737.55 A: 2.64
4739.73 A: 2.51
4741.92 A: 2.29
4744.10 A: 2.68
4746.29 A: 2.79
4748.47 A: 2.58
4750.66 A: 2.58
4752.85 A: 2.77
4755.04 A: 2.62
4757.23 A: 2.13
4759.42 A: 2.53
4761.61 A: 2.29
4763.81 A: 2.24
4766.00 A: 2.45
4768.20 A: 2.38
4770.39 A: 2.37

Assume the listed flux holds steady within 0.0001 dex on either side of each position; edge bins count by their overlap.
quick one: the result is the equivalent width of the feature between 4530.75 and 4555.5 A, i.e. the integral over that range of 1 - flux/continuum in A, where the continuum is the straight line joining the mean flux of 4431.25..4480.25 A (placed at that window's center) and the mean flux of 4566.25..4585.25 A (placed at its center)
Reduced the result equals 0.6 A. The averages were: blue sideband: 2.07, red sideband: 2.36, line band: 2.23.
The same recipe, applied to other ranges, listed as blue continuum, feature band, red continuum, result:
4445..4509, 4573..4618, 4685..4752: -2.3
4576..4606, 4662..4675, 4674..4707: 2.0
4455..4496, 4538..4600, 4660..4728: -3.2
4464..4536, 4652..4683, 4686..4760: 2.9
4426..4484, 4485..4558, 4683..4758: -4.4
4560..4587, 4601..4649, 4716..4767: -2.0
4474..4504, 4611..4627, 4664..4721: -1.7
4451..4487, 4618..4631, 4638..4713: -1.4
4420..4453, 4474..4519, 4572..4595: -4.8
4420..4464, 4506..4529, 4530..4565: -1.9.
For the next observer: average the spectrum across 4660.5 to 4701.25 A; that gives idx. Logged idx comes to 2.24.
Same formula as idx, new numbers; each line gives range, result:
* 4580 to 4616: 2.47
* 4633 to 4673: 2.26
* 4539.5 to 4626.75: 2.42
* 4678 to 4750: 2.47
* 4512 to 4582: 2.29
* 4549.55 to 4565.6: 2.27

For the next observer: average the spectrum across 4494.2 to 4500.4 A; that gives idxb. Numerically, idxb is 2.28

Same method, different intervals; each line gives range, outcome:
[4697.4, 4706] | 2.47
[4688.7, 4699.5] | 2.38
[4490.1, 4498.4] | 2.13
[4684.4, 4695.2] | 2.4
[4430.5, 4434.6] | 1.69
